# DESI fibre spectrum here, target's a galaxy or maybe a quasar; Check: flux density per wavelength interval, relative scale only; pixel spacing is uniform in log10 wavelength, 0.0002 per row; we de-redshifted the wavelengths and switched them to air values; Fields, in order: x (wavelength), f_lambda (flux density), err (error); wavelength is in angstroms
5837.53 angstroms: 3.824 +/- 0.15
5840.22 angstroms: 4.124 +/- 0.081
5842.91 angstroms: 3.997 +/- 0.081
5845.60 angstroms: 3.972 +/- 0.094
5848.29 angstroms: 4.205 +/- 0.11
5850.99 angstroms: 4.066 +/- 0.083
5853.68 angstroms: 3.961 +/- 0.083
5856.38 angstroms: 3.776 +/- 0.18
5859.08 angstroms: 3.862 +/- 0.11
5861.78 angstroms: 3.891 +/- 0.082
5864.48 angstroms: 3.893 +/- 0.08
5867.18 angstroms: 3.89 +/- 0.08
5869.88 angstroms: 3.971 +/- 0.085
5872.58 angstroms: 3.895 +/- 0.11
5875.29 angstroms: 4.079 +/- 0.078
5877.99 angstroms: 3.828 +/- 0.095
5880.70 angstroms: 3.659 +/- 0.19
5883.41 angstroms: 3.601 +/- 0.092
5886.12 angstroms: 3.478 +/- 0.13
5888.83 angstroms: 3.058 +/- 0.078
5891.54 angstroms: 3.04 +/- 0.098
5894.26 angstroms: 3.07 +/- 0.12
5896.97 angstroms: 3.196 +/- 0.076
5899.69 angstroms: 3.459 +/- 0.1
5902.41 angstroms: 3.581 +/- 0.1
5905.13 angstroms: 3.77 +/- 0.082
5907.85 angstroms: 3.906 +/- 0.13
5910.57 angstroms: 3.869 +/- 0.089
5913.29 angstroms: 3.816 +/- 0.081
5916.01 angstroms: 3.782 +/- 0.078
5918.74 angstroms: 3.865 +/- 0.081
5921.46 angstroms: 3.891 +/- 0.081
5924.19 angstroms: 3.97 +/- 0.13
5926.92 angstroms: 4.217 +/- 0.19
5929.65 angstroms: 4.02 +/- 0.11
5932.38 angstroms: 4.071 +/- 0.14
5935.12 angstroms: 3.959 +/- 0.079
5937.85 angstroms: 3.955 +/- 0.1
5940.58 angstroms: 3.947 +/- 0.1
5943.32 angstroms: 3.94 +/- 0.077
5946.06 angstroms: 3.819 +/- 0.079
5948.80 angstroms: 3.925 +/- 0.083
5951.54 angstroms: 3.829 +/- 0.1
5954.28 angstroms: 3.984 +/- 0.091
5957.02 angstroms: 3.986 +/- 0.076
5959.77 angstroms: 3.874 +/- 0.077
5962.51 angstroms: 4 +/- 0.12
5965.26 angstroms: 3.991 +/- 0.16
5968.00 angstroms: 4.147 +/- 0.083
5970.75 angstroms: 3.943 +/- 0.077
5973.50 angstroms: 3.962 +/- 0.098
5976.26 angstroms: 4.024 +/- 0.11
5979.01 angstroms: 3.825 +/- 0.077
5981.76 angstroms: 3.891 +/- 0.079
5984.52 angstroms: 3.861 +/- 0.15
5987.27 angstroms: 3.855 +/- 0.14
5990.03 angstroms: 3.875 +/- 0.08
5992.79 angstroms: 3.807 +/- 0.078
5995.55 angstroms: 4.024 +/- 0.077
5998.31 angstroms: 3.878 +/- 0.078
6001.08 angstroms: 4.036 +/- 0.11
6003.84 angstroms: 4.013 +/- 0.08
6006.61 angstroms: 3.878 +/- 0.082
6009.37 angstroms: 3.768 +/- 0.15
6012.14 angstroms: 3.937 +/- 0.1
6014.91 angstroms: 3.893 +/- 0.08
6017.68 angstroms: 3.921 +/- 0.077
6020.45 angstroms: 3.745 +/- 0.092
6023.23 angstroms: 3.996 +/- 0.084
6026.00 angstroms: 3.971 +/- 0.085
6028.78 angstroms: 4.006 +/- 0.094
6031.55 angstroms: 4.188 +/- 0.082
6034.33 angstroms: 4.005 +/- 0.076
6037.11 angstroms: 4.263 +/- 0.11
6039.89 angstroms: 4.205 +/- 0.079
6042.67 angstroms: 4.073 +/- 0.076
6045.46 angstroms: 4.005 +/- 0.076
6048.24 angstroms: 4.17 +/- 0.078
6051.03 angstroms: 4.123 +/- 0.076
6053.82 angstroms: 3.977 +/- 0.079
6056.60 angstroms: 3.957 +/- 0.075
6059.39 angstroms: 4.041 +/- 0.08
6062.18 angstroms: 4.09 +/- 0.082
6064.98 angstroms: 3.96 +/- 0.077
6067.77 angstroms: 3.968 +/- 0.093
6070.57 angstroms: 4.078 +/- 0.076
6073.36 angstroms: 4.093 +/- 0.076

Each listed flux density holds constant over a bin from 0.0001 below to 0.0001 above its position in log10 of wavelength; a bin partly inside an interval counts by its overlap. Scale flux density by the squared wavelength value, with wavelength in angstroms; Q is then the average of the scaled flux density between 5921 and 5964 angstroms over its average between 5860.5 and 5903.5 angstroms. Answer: 1.12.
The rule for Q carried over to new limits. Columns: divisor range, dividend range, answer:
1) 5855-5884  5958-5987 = 1.06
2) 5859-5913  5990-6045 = 1.14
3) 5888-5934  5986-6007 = 1.09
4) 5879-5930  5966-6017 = 1.11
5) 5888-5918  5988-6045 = 1.17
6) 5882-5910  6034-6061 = 1.25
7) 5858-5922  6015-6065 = 1.15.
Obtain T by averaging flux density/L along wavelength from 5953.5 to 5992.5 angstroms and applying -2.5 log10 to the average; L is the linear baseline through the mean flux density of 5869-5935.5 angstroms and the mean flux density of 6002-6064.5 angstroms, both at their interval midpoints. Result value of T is -0.02 mag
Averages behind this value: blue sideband 3.72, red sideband 4.01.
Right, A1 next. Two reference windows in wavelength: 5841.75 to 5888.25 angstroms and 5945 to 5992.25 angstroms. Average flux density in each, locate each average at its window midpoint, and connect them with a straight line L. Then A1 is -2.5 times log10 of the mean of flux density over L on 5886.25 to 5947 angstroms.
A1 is 0.05 mag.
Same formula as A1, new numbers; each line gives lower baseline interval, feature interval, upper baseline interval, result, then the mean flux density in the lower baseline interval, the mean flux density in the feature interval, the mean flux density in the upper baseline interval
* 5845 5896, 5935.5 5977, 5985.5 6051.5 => -0.02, 3.74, 3.95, 3.98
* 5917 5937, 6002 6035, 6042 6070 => 0.02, 3.99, 3.94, 4.04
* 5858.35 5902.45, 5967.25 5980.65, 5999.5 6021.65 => -0.04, 3.61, 3.97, 3.9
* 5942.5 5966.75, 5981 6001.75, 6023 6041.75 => 0.03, 3.93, 3.9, 4.1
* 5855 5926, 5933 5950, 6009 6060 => -0.03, 3.7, 3.93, 4.02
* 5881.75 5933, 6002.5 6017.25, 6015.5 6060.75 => 0.02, 3.66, 3.9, 4.04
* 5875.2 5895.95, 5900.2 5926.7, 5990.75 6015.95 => -0.08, 3.44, 3.83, 3.91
